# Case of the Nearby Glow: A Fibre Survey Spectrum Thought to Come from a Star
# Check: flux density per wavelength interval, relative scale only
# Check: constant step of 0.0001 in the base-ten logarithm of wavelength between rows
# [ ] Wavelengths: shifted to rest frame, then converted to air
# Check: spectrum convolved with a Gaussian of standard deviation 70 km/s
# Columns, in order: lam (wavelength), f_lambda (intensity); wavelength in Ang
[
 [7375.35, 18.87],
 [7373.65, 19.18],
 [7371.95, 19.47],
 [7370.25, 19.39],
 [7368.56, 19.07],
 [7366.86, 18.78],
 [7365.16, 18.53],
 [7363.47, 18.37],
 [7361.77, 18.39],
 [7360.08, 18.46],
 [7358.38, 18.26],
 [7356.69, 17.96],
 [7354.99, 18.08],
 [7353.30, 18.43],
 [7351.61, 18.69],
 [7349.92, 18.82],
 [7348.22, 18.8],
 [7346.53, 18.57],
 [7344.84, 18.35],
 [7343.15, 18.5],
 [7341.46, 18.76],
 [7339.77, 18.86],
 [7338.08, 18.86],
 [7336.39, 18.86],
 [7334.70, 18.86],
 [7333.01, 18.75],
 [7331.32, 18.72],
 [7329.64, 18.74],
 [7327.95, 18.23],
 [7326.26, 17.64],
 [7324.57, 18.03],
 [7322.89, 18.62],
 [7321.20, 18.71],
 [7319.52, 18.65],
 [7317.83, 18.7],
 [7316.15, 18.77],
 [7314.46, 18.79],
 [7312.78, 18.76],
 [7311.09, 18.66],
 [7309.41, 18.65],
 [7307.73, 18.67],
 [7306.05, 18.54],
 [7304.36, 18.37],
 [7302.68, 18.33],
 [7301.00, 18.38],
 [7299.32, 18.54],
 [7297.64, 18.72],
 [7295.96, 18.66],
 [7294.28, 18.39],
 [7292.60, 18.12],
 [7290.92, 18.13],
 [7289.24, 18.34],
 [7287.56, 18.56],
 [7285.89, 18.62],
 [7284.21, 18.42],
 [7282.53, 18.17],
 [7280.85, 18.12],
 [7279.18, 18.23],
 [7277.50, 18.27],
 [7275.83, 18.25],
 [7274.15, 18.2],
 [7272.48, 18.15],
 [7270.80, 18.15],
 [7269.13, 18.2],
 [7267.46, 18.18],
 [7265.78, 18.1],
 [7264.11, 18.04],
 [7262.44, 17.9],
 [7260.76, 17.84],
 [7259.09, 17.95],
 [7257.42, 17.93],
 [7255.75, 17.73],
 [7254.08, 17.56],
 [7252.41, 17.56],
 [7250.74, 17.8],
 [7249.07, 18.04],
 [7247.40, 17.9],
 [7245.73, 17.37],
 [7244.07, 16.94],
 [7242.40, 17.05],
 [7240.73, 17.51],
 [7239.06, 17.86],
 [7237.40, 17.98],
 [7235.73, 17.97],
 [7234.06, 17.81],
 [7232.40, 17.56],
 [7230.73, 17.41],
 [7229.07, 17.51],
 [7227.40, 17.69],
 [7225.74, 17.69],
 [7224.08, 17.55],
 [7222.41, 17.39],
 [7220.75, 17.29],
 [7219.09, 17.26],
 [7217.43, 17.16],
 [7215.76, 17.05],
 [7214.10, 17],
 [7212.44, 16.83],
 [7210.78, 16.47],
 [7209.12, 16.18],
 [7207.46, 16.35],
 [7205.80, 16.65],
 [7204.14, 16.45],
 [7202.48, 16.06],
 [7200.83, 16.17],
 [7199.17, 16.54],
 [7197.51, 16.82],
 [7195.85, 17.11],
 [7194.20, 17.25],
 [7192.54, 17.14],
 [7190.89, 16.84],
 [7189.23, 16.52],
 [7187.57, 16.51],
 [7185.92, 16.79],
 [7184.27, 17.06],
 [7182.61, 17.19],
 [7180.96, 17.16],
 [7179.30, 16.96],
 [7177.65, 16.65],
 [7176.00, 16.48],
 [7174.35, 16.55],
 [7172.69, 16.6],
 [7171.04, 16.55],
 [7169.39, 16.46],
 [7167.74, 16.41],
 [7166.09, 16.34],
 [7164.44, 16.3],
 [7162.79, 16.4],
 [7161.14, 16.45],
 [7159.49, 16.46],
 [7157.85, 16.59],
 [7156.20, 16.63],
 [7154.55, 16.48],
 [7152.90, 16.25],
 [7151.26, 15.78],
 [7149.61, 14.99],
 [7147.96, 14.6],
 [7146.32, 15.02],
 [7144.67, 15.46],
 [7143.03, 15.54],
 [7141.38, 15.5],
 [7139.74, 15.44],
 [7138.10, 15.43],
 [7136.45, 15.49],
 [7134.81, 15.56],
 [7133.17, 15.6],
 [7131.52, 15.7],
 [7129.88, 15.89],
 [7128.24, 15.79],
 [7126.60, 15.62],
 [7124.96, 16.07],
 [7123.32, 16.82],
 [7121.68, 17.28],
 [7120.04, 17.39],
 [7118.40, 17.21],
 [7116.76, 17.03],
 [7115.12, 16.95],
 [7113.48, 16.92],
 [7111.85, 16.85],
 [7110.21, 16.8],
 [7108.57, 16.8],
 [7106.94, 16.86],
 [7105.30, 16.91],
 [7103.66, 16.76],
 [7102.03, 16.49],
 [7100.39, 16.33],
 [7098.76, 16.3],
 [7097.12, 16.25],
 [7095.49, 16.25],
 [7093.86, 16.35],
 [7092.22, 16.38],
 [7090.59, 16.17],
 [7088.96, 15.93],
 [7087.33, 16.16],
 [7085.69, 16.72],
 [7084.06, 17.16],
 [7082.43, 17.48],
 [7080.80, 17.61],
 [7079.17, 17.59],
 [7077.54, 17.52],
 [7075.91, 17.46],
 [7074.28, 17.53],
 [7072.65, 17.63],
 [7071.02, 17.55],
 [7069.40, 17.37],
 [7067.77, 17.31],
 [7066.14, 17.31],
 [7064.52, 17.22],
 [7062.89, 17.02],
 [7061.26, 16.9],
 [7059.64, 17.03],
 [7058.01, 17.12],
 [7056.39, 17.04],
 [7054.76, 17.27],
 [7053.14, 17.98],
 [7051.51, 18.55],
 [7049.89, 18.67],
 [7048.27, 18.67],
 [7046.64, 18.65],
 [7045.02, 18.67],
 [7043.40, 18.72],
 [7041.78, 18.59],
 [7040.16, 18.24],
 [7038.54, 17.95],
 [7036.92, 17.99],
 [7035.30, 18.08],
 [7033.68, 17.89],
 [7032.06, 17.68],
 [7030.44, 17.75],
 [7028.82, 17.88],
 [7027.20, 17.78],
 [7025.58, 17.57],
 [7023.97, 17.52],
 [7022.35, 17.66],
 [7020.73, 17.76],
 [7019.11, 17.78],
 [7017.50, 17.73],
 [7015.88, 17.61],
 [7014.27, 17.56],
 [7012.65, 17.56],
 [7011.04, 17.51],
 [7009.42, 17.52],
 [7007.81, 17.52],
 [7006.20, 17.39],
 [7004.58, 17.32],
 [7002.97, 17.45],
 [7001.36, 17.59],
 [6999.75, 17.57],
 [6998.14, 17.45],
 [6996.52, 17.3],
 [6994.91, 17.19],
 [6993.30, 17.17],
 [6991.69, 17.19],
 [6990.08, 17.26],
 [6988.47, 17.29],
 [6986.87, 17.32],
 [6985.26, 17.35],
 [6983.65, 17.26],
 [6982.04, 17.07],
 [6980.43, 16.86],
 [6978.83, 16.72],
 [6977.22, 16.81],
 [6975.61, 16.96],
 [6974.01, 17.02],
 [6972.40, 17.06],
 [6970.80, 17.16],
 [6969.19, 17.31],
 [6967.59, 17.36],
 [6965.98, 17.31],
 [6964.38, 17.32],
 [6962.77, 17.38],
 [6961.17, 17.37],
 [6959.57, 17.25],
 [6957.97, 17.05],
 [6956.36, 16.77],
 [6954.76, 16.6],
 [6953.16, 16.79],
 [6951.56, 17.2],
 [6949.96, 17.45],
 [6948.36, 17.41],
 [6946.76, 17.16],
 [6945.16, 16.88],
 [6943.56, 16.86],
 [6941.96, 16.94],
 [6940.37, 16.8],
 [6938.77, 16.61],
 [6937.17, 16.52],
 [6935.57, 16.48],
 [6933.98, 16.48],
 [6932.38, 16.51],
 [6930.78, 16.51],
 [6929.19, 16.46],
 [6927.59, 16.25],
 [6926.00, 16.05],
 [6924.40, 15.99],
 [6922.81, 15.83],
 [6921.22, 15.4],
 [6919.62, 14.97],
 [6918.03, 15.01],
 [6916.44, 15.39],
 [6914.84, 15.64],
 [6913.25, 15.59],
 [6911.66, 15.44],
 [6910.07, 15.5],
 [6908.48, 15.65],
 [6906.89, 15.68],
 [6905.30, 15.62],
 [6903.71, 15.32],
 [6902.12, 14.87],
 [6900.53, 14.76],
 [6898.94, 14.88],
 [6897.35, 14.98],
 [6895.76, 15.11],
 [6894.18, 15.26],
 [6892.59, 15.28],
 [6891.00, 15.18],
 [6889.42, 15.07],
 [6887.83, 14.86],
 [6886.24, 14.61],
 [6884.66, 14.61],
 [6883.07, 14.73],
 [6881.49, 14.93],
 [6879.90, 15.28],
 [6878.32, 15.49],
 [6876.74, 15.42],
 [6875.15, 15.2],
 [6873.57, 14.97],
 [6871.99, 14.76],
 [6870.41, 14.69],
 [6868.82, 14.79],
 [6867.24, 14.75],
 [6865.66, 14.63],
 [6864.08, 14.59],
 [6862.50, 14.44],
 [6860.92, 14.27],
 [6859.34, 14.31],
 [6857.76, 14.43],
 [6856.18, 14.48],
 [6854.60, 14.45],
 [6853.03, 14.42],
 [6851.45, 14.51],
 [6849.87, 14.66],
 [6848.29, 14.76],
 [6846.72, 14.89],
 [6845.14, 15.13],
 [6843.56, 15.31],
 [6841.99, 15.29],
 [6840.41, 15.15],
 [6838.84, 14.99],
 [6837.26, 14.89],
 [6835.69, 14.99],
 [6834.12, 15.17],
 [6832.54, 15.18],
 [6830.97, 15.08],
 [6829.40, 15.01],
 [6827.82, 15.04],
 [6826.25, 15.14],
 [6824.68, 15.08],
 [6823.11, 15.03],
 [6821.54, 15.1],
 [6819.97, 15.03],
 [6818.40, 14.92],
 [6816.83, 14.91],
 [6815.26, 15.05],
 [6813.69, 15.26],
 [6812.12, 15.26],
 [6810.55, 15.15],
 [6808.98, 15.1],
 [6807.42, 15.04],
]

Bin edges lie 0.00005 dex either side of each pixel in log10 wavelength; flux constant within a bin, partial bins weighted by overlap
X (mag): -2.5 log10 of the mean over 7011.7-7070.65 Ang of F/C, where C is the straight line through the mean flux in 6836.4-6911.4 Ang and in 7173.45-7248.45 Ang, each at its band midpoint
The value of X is -0.12 mag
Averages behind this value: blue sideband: 14.9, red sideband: 17.1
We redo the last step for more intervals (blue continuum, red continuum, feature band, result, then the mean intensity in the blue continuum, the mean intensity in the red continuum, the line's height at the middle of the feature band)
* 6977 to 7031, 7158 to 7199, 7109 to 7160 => 0.05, 17.4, 16.7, 16.9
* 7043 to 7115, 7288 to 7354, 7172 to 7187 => 0.06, 17.2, 18.6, 17.8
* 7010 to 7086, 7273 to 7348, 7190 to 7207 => 0.09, 17.7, 18.5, 18.2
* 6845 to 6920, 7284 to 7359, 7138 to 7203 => 0.06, 15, 18.5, 17.3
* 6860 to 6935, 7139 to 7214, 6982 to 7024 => -0.11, 15.3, 16.4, 15.7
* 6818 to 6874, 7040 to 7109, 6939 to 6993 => -0.06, 14.8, 17.3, 16.1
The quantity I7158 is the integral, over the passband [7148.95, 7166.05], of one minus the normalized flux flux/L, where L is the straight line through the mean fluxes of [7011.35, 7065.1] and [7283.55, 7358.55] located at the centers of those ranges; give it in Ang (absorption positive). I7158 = 1.77 Ang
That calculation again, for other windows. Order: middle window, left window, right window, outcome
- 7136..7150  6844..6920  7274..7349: 1.51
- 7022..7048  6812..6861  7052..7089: -1.79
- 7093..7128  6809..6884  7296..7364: 0.49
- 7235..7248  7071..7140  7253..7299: 0.22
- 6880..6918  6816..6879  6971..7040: 1.33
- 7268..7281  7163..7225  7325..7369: -0.37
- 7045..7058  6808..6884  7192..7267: -1.51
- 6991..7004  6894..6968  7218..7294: -0.62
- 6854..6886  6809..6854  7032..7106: 1.32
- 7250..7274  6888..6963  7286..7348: 0.35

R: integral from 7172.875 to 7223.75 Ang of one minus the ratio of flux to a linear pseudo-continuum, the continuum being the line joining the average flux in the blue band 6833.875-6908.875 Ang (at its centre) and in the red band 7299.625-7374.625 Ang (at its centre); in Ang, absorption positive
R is 2.1 Ang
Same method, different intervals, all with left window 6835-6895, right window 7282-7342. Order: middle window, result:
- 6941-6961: -1.89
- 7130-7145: 1.37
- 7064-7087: -1.07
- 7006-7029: -2.15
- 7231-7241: 0.08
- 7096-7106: 0.18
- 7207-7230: 0.85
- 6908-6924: -0.18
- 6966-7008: -3.61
